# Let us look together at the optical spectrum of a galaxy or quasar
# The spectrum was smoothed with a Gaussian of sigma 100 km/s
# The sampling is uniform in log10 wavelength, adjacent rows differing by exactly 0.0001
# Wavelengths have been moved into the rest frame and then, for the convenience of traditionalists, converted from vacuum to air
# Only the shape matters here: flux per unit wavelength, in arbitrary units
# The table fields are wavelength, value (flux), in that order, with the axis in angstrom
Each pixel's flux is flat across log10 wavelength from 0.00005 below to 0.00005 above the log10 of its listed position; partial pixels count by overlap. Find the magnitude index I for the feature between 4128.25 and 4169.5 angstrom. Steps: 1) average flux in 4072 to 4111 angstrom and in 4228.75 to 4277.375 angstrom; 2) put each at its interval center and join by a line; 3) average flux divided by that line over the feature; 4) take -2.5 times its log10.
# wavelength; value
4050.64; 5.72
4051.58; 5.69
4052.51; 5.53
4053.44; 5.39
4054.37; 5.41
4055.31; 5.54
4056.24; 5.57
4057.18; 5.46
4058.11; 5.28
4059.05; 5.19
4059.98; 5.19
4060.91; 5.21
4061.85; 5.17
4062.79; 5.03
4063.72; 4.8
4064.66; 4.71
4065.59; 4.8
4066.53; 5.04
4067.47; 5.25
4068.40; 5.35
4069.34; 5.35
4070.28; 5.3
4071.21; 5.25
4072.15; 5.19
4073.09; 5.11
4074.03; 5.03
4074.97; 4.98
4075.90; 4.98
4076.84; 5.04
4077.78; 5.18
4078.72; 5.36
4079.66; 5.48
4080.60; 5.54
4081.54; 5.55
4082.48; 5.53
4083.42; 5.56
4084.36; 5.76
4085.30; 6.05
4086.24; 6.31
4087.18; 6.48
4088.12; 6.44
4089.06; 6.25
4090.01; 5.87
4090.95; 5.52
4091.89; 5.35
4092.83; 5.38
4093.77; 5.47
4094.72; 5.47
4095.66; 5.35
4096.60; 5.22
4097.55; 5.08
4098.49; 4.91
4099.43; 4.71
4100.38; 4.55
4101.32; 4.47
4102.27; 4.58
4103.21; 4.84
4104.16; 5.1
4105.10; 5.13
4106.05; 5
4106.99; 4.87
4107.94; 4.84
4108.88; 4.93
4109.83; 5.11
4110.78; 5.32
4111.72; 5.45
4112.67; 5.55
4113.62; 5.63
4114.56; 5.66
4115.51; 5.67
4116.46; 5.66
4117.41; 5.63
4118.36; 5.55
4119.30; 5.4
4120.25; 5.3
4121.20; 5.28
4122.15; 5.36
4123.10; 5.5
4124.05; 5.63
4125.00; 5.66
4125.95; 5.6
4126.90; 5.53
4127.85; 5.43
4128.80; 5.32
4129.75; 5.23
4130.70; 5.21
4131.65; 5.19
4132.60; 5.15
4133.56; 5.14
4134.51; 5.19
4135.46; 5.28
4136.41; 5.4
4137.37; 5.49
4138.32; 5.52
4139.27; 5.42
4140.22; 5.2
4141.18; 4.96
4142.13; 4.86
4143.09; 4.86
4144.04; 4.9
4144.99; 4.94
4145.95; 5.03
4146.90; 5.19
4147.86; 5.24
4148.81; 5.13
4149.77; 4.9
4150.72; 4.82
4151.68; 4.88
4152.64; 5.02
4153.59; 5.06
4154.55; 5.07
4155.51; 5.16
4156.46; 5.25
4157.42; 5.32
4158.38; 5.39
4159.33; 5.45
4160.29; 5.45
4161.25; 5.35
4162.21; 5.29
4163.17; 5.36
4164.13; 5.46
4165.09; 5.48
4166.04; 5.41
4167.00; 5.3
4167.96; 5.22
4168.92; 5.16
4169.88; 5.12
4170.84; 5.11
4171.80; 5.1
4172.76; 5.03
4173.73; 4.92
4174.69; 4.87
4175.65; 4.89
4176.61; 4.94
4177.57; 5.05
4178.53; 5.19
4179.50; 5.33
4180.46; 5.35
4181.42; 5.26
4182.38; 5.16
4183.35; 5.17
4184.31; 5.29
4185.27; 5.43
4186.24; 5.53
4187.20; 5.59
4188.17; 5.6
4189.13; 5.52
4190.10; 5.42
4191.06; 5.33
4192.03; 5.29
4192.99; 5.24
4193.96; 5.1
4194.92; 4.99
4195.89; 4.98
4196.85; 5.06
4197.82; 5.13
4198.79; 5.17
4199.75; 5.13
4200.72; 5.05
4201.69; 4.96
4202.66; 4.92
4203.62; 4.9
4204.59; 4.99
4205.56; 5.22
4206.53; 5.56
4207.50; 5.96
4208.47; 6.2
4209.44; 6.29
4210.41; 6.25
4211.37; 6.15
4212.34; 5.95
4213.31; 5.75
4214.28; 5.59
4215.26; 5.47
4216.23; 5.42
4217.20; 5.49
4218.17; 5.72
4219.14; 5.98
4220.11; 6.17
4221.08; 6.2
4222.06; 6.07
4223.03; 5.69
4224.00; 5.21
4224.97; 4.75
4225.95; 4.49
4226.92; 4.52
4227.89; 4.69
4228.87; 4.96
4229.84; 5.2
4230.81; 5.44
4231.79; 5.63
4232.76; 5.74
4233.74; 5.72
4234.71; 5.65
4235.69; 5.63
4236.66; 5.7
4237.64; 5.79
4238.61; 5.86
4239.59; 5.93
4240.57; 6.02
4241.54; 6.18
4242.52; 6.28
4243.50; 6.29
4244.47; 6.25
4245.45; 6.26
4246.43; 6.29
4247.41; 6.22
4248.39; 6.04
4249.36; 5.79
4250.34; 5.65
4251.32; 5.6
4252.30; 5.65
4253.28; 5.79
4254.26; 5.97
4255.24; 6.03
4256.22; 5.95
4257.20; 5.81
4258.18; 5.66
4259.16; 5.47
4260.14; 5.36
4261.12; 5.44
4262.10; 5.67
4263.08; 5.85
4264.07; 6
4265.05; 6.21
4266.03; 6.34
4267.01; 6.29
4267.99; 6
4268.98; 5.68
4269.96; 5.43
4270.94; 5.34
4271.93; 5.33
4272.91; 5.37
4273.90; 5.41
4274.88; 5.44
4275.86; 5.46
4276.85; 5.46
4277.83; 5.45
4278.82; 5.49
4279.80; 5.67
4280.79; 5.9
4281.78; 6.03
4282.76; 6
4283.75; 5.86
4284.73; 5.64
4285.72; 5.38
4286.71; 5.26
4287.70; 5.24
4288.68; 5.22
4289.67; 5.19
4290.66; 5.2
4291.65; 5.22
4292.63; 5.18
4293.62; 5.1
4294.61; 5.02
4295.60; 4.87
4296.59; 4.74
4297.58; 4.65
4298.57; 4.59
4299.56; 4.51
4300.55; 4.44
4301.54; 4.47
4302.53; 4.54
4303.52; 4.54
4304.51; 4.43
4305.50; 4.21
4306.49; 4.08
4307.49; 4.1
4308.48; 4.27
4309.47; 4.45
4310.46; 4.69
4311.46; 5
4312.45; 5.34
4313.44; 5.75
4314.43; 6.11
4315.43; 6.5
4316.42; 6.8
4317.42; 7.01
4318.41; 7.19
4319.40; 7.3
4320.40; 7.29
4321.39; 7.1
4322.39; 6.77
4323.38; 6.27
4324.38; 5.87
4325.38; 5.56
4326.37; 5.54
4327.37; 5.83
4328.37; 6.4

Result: 0.055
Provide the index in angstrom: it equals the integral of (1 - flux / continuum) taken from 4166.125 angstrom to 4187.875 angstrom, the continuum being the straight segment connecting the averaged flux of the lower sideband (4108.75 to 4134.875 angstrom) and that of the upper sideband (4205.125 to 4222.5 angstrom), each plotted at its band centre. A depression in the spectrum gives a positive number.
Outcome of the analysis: 1.87 angstrom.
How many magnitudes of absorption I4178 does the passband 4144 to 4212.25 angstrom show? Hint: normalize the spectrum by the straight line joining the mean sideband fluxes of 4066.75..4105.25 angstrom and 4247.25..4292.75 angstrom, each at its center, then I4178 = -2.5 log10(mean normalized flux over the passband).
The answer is 0.05 mag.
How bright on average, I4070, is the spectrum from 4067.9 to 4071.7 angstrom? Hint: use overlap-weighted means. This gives 5.32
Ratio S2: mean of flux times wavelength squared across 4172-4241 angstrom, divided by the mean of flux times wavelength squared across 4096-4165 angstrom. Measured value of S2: 1.08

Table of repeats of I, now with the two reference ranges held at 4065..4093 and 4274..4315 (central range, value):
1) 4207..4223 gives -0.13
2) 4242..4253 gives -0.17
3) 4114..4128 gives -0.03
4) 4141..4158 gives 0.06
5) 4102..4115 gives 0.05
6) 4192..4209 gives 0.01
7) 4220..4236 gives -0.04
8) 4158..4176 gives 0.02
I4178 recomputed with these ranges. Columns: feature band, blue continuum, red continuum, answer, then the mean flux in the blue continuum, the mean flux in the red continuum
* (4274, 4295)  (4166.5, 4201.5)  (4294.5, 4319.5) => -0.07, 5.19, 5.11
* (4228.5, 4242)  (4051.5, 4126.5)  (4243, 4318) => -0.05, 5.34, 5.46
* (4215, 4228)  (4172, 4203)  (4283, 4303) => -0.06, 5.18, 5.03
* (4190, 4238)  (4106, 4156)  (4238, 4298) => 0.01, 5.25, 5.66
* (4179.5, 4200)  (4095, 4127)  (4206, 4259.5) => 0.06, 5.24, 5.75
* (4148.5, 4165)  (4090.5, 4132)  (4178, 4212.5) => 0.03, 5.27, 5.37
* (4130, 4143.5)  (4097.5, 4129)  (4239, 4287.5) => 0.03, 5.25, 5.79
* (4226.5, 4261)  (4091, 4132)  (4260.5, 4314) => -0.10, 5.26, 5.23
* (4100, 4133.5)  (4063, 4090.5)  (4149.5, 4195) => 0.02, 5.43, 5.23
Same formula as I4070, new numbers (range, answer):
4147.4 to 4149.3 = 5.18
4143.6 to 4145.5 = 4.92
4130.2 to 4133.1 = 5.18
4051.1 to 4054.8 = 5.51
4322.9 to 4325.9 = 5.89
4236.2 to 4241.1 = 5.86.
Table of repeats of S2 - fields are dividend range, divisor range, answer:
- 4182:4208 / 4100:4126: 1.04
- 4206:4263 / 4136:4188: 1.14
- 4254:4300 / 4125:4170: 1.12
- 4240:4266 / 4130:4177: 1.20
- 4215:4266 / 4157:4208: 1.12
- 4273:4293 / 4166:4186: 1.12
